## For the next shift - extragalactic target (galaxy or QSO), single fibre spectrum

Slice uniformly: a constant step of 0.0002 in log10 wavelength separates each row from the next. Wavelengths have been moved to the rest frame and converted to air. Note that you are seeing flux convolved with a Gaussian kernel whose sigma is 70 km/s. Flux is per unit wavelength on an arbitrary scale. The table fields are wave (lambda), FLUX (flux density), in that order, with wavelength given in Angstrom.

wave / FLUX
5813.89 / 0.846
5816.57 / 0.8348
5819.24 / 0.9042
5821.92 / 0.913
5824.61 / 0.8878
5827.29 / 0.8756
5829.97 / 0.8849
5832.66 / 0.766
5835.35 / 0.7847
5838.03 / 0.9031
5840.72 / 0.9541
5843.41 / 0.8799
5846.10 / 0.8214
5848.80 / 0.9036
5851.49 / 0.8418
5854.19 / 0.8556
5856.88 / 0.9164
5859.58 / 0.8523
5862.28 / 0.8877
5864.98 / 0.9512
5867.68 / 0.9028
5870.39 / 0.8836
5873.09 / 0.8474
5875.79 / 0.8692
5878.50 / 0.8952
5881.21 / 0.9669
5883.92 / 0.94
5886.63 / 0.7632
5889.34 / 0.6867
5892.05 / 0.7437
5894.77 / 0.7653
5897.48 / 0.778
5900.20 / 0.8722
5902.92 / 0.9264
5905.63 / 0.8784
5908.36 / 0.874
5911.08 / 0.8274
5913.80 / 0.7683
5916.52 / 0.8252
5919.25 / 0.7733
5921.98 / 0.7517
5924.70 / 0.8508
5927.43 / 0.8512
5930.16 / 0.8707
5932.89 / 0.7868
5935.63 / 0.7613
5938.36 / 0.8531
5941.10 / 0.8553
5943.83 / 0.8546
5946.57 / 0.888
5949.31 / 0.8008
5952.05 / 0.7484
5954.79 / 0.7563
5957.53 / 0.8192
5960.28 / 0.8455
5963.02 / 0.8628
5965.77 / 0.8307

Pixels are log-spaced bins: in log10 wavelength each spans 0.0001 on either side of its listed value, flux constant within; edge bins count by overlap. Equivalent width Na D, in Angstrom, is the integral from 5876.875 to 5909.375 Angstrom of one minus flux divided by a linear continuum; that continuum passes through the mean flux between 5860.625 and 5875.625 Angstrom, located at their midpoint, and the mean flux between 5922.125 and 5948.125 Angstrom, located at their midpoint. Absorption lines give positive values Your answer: 1.14 Angstrom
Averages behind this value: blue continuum 0.892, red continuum 0.837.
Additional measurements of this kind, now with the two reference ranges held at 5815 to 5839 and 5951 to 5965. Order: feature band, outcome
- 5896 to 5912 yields -0.56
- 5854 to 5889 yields -1.62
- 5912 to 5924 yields 0.57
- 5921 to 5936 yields 0.07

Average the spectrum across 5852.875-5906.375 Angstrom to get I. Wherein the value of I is 0.859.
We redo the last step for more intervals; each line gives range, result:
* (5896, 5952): 0.83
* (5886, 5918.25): 0.81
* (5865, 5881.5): 0.894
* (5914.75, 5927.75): 0.806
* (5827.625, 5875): 0.873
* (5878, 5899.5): 0.816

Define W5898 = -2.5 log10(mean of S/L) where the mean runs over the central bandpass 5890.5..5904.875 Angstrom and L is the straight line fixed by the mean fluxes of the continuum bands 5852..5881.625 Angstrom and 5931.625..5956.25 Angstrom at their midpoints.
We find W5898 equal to 0.052 mag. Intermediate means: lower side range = 0.89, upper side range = 0.812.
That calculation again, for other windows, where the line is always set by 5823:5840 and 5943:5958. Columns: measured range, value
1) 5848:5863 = -0.04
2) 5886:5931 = 0.02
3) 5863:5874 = -0.07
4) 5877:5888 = -0.07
